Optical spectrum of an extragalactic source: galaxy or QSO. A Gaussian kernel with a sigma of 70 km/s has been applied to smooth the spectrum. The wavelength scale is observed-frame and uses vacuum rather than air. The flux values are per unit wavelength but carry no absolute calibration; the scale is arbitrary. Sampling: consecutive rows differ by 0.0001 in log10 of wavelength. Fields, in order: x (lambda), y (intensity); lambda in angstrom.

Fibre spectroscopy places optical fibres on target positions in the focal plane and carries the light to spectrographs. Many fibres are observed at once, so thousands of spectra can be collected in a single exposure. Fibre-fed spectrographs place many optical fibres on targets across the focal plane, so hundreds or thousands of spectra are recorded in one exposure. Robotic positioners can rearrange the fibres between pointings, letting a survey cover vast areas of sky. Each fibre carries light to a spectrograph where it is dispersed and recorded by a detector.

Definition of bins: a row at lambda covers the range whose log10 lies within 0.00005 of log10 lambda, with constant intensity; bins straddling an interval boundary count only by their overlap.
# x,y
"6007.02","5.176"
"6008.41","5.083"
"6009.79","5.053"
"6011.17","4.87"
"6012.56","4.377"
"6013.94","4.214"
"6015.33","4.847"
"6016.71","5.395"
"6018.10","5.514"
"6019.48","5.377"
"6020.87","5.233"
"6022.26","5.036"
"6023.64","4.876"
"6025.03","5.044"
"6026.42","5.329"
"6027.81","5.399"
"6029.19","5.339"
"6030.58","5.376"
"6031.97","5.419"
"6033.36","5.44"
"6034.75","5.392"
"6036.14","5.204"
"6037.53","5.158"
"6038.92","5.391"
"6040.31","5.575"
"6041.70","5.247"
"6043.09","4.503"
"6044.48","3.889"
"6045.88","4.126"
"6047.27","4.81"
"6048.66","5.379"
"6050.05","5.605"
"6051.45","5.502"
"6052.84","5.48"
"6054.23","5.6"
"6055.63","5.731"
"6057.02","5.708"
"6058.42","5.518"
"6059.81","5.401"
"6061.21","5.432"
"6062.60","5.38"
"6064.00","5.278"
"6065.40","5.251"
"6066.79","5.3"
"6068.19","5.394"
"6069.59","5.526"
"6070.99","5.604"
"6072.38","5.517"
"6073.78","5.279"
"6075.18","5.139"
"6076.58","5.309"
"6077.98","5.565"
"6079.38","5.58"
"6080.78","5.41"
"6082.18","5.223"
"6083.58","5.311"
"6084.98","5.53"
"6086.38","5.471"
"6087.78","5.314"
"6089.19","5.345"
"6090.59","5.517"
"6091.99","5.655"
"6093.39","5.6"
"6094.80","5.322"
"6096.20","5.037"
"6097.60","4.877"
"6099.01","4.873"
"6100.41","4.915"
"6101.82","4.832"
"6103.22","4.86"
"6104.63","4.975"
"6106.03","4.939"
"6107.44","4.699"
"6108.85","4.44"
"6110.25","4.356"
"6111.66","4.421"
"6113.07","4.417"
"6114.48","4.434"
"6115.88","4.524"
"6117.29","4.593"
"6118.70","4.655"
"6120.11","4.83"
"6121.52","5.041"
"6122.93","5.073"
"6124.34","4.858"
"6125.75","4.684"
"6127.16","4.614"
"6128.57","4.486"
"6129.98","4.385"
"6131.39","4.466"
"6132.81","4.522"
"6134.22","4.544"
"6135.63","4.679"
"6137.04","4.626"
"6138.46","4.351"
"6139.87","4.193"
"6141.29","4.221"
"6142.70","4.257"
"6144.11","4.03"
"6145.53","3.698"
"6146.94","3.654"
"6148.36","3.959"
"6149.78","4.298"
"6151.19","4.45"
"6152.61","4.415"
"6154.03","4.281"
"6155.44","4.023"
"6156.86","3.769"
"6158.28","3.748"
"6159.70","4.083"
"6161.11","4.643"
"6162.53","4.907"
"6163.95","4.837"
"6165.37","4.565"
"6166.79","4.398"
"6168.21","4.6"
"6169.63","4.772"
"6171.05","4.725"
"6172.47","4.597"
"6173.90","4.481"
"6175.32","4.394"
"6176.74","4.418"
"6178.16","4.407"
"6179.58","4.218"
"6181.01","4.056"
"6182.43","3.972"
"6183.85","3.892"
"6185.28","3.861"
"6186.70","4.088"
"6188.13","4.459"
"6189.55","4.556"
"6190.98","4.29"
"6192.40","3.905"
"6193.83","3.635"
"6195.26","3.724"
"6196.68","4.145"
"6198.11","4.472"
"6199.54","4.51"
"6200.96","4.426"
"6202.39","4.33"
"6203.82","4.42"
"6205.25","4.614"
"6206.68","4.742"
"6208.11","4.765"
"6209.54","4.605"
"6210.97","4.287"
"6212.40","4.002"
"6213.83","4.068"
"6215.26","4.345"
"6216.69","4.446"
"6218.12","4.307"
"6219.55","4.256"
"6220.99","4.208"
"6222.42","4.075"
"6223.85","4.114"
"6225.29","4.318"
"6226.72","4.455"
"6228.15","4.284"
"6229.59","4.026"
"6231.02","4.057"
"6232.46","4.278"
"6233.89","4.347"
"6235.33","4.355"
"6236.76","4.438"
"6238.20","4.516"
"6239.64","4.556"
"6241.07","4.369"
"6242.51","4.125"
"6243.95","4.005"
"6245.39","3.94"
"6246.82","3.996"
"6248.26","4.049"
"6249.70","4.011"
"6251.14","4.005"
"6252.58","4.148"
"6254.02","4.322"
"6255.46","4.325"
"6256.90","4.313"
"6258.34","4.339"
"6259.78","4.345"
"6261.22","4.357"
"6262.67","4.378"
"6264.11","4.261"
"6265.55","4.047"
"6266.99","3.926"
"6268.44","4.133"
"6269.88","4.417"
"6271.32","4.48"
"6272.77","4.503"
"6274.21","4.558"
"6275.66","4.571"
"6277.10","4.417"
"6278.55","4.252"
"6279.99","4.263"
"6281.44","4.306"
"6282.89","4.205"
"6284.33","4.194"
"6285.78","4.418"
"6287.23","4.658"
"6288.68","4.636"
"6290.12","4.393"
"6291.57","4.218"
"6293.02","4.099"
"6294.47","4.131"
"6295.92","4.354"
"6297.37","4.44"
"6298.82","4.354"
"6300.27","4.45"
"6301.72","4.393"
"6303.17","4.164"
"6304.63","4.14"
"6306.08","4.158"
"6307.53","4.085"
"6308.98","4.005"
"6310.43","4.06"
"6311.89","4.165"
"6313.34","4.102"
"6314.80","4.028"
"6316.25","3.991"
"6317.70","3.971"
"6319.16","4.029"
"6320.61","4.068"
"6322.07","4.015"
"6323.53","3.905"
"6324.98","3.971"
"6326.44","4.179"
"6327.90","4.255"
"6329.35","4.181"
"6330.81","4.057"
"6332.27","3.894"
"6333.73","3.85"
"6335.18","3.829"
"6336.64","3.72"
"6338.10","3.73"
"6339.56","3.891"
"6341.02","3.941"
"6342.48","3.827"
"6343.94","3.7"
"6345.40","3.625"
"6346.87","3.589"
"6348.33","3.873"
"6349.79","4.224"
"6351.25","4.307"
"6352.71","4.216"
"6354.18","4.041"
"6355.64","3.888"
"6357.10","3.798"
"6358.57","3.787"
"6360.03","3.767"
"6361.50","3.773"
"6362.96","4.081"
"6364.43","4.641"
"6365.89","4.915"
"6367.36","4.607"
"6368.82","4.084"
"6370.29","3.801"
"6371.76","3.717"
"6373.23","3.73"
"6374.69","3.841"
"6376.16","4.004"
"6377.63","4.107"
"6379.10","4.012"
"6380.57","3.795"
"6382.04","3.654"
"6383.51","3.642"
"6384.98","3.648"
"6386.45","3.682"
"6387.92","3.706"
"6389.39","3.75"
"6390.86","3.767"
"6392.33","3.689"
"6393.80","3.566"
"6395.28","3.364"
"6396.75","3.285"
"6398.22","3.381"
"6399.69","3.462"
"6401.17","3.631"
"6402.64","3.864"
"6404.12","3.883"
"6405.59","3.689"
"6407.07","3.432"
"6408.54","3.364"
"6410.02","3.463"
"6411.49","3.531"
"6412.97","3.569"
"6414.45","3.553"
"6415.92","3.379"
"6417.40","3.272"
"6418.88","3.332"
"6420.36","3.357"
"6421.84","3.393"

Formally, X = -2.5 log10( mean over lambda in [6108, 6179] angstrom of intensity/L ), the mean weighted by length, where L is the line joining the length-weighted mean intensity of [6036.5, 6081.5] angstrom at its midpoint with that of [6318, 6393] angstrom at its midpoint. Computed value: 0.11 mag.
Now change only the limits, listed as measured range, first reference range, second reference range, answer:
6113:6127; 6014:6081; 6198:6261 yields 0.04 mag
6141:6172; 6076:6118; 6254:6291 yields 0.12 mag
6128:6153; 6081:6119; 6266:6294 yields 0.13 mag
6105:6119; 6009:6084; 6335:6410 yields 0.09 mag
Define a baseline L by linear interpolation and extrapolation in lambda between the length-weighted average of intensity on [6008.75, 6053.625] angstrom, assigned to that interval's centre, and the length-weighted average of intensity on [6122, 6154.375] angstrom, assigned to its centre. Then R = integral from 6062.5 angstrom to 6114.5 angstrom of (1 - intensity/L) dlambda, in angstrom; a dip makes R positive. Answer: -4.8 angstrom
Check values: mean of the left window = 5.11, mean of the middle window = 5.16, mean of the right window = 4.38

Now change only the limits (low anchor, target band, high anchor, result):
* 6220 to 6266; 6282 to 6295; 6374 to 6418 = -0.9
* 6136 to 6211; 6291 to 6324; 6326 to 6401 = -1.2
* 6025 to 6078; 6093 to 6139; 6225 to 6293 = 2.4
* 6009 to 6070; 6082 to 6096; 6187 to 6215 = -1.4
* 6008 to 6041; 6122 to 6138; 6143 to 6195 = -0.5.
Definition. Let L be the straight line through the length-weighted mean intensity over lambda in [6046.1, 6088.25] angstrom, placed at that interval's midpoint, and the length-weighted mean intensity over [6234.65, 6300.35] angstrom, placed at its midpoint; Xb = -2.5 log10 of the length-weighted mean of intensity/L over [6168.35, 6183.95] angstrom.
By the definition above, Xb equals 0.10 mag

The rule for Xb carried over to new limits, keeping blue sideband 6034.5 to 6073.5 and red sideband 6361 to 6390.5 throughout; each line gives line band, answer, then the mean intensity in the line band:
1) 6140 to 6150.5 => 0.21 mag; 4.03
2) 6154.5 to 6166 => 0.12 mag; 4.32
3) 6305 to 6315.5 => 0.04 mag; 4.09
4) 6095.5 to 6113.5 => 0.07 mag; 4.75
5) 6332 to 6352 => 0.07 mag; 3.86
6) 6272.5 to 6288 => -0.01 mag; 4.39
